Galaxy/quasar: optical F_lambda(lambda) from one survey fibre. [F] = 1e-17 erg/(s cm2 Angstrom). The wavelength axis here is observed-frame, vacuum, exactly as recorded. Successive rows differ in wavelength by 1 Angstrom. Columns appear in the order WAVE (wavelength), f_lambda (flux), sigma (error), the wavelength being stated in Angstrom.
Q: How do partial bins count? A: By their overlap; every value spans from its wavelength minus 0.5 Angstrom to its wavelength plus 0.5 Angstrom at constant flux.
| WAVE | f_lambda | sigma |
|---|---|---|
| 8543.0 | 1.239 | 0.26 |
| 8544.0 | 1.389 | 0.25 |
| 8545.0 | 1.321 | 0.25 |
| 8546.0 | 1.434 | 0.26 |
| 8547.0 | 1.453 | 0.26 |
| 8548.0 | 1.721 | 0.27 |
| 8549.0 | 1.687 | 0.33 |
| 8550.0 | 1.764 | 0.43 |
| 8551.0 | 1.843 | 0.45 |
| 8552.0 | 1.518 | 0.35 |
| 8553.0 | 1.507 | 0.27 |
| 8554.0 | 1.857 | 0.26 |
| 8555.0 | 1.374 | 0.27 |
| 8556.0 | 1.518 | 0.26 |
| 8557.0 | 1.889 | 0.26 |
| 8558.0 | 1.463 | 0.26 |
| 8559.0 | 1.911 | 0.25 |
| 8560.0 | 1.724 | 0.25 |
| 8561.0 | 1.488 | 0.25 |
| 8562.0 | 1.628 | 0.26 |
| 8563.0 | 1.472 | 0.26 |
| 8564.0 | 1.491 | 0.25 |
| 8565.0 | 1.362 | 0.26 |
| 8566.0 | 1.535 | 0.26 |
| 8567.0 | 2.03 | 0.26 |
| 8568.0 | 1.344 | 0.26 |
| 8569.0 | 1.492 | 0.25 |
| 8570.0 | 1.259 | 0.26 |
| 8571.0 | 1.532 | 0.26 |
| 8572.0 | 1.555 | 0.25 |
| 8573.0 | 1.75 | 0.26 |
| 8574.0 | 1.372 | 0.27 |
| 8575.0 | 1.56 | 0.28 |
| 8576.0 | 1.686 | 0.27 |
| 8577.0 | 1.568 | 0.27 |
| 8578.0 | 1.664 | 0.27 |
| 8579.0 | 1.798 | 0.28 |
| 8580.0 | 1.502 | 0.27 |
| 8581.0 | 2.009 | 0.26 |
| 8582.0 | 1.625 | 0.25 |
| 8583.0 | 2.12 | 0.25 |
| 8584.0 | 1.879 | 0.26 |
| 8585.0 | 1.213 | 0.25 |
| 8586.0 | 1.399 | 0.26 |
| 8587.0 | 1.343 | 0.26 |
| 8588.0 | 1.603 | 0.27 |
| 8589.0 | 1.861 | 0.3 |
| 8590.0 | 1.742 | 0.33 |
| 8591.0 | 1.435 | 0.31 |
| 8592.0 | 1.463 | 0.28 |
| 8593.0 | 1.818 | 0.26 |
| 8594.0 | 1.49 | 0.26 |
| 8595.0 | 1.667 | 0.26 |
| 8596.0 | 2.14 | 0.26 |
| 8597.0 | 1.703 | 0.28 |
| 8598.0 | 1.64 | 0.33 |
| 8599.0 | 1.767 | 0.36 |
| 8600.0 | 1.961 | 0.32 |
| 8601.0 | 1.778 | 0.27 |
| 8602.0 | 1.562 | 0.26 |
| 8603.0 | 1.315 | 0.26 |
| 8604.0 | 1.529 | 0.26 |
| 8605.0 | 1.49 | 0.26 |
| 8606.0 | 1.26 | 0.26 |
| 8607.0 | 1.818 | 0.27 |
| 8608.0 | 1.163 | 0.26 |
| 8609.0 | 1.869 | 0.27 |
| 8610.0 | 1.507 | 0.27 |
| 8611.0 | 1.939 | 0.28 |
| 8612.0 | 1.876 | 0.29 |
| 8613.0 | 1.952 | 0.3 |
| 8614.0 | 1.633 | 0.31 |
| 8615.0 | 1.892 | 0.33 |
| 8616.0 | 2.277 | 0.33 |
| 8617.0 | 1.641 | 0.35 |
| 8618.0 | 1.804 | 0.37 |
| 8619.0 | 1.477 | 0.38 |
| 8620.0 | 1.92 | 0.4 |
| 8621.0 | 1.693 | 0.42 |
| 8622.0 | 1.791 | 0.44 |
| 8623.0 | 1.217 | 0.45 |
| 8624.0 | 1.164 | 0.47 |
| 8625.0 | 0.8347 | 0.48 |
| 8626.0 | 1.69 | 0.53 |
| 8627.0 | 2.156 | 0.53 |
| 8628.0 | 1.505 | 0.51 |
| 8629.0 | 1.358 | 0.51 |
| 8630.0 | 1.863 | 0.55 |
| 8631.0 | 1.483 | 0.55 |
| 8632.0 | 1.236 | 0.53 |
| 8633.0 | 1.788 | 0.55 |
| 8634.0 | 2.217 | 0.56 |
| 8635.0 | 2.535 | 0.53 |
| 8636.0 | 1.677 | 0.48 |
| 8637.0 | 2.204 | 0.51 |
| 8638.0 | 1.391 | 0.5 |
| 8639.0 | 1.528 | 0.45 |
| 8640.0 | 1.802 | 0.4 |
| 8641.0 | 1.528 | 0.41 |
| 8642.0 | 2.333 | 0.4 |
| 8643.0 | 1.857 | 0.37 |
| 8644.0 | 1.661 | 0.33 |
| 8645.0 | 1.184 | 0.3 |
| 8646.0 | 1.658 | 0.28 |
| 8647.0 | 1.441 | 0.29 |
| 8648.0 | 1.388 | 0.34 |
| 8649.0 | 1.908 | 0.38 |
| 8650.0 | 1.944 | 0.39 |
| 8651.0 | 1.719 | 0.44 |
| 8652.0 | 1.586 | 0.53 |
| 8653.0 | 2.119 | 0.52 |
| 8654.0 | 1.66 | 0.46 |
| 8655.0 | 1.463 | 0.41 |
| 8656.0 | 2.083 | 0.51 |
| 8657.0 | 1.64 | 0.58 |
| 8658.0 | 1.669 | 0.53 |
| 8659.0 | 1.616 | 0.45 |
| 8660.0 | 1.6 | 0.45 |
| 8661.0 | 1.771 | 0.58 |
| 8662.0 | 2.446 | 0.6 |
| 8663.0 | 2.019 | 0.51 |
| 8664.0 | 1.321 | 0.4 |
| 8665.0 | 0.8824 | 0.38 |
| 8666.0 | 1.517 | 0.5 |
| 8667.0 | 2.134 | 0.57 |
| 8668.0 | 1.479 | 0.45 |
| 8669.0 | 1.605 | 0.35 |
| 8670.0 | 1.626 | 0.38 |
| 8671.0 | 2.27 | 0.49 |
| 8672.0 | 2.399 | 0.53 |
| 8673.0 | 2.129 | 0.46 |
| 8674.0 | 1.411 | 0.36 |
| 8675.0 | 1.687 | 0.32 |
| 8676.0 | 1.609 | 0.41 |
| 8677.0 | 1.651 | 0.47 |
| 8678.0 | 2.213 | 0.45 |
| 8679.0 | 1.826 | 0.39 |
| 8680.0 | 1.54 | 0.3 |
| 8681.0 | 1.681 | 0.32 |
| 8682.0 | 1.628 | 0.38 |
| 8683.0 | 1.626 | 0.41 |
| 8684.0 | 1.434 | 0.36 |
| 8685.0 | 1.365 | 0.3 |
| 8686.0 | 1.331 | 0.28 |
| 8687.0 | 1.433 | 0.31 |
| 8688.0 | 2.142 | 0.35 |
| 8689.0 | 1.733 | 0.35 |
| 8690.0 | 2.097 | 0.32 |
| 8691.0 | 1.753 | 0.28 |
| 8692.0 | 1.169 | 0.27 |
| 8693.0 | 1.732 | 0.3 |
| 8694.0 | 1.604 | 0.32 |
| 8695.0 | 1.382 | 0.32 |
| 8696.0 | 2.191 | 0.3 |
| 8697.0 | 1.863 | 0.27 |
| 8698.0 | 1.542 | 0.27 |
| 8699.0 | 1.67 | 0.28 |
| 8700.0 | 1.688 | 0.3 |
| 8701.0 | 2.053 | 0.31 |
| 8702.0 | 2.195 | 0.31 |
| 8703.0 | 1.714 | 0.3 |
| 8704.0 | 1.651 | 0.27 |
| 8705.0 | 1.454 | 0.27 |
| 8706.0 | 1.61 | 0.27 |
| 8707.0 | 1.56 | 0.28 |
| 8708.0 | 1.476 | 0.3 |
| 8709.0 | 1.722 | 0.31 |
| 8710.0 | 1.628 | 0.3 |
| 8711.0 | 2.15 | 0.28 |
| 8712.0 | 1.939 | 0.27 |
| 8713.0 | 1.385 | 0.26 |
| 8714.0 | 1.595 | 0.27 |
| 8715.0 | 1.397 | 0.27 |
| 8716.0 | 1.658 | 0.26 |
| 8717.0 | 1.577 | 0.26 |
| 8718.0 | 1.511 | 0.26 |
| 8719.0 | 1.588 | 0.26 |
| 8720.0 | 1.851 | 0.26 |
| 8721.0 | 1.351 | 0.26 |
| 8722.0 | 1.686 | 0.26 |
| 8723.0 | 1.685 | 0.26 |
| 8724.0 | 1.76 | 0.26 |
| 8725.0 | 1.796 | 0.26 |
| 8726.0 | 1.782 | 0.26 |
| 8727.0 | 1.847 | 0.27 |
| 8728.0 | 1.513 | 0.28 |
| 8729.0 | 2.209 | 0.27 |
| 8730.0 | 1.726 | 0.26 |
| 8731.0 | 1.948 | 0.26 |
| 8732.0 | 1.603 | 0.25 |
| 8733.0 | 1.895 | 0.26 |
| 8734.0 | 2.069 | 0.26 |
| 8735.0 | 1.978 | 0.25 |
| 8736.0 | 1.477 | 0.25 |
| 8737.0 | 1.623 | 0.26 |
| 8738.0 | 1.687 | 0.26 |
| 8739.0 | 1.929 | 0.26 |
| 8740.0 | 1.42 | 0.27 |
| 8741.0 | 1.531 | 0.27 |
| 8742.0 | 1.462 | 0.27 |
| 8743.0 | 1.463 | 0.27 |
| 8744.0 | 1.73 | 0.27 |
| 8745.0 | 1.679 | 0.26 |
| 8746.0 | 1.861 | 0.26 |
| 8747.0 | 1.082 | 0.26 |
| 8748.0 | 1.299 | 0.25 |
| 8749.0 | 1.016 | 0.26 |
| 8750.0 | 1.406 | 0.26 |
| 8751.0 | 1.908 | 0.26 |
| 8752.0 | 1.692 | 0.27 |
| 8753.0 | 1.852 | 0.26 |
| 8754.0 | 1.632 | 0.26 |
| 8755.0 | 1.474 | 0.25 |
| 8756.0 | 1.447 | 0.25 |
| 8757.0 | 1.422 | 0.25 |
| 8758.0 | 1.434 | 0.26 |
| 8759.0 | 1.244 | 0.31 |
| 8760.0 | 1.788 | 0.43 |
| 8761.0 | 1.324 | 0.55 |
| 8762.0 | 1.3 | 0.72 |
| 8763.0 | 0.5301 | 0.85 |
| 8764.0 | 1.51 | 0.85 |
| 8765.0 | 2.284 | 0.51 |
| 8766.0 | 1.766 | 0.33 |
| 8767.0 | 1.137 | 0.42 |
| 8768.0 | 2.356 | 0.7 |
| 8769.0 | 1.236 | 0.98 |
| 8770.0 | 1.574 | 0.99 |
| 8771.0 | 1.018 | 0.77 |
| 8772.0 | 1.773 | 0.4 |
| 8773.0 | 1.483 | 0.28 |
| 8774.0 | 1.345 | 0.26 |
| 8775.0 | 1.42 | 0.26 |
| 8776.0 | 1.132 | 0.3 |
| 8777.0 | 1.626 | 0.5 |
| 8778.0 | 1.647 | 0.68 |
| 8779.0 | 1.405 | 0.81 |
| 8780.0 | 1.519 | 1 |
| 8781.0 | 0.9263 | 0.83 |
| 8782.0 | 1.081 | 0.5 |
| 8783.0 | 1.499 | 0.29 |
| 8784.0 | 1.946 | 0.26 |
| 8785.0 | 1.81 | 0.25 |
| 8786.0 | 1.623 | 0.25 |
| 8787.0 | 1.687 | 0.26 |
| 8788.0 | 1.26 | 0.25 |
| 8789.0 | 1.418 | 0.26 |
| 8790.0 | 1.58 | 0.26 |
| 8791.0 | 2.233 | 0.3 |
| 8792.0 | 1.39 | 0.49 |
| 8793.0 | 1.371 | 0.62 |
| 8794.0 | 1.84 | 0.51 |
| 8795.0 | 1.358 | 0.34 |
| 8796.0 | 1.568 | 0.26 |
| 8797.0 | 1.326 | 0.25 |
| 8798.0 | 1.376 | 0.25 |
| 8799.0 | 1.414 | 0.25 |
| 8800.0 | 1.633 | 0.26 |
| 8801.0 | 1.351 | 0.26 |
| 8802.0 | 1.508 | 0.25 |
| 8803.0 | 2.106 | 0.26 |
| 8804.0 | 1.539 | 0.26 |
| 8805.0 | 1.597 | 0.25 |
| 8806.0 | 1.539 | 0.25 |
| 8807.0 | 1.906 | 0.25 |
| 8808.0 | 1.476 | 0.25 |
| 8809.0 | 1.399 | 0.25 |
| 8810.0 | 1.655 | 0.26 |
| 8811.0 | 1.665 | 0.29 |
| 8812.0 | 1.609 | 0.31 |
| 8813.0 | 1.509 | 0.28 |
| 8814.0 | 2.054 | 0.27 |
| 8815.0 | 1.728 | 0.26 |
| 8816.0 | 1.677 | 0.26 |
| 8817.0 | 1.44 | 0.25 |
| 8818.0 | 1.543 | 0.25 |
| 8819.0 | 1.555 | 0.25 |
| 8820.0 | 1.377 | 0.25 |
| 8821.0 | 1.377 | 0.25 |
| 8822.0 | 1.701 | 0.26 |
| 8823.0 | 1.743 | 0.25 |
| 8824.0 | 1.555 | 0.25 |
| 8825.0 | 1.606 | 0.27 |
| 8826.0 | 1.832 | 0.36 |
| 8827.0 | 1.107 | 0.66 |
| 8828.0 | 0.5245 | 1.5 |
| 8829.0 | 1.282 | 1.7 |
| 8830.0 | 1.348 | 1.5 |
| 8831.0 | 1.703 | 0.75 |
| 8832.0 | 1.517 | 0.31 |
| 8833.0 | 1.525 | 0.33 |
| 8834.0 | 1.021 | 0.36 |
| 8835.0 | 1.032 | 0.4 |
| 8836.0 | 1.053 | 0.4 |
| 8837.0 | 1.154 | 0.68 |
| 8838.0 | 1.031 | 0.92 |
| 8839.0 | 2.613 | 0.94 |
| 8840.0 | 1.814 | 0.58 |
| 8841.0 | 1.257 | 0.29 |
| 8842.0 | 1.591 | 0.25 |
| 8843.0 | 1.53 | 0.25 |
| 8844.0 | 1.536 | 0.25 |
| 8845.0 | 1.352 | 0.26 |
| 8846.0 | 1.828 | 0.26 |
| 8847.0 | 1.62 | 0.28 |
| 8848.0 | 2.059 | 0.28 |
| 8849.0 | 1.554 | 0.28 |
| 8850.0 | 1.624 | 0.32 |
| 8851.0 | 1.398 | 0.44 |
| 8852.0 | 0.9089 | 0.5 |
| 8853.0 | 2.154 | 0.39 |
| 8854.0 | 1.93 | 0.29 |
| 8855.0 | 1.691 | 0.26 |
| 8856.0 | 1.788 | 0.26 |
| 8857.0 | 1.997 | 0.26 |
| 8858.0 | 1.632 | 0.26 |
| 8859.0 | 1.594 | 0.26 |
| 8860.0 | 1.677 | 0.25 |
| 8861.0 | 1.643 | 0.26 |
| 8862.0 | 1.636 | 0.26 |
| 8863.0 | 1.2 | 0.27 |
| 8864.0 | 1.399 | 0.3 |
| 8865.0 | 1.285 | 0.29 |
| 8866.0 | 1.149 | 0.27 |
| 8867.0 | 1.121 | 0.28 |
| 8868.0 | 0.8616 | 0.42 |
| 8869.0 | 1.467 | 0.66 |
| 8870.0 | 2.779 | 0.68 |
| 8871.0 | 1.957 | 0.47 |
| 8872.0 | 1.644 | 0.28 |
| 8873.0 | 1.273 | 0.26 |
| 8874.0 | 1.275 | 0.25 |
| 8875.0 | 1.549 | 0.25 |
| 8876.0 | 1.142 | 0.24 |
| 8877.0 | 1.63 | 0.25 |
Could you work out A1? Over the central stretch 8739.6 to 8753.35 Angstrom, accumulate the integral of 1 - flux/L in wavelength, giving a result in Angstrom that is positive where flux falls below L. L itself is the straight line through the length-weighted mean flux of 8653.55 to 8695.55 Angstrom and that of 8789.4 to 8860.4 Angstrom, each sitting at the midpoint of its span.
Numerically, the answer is 0.9 Angstrom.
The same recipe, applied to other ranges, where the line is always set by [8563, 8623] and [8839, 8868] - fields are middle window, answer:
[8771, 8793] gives 1.3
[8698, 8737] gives -2.5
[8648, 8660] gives -0.8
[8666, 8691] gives -1.9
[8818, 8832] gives 1.2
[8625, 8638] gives -0.9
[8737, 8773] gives 1.8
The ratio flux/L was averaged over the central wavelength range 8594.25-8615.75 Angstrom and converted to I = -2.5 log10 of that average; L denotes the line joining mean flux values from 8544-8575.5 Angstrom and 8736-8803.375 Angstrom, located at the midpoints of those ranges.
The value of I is -0.09 mag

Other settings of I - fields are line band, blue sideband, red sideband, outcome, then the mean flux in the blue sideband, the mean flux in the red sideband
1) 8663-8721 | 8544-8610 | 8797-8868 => -0.08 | 1.61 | 1.53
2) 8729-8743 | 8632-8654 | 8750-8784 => -0.11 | 1.77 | 1.48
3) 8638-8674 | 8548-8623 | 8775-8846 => -0.08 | 1.65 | 1.51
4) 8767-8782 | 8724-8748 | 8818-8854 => 0.13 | 1.7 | 1.49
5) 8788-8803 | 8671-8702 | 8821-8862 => 0.04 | 1.74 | 1.54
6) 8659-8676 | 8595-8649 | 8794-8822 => -0.07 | 1.68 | 1.57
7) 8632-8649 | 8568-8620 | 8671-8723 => -0.05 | 1.65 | 1.7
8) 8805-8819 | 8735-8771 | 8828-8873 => -0.07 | 1.53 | 1.53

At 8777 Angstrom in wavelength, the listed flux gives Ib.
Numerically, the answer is 1.626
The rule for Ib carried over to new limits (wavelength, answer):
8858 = 1.632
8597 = 1.703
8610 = 1.507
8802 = 1.508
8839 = 2.613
